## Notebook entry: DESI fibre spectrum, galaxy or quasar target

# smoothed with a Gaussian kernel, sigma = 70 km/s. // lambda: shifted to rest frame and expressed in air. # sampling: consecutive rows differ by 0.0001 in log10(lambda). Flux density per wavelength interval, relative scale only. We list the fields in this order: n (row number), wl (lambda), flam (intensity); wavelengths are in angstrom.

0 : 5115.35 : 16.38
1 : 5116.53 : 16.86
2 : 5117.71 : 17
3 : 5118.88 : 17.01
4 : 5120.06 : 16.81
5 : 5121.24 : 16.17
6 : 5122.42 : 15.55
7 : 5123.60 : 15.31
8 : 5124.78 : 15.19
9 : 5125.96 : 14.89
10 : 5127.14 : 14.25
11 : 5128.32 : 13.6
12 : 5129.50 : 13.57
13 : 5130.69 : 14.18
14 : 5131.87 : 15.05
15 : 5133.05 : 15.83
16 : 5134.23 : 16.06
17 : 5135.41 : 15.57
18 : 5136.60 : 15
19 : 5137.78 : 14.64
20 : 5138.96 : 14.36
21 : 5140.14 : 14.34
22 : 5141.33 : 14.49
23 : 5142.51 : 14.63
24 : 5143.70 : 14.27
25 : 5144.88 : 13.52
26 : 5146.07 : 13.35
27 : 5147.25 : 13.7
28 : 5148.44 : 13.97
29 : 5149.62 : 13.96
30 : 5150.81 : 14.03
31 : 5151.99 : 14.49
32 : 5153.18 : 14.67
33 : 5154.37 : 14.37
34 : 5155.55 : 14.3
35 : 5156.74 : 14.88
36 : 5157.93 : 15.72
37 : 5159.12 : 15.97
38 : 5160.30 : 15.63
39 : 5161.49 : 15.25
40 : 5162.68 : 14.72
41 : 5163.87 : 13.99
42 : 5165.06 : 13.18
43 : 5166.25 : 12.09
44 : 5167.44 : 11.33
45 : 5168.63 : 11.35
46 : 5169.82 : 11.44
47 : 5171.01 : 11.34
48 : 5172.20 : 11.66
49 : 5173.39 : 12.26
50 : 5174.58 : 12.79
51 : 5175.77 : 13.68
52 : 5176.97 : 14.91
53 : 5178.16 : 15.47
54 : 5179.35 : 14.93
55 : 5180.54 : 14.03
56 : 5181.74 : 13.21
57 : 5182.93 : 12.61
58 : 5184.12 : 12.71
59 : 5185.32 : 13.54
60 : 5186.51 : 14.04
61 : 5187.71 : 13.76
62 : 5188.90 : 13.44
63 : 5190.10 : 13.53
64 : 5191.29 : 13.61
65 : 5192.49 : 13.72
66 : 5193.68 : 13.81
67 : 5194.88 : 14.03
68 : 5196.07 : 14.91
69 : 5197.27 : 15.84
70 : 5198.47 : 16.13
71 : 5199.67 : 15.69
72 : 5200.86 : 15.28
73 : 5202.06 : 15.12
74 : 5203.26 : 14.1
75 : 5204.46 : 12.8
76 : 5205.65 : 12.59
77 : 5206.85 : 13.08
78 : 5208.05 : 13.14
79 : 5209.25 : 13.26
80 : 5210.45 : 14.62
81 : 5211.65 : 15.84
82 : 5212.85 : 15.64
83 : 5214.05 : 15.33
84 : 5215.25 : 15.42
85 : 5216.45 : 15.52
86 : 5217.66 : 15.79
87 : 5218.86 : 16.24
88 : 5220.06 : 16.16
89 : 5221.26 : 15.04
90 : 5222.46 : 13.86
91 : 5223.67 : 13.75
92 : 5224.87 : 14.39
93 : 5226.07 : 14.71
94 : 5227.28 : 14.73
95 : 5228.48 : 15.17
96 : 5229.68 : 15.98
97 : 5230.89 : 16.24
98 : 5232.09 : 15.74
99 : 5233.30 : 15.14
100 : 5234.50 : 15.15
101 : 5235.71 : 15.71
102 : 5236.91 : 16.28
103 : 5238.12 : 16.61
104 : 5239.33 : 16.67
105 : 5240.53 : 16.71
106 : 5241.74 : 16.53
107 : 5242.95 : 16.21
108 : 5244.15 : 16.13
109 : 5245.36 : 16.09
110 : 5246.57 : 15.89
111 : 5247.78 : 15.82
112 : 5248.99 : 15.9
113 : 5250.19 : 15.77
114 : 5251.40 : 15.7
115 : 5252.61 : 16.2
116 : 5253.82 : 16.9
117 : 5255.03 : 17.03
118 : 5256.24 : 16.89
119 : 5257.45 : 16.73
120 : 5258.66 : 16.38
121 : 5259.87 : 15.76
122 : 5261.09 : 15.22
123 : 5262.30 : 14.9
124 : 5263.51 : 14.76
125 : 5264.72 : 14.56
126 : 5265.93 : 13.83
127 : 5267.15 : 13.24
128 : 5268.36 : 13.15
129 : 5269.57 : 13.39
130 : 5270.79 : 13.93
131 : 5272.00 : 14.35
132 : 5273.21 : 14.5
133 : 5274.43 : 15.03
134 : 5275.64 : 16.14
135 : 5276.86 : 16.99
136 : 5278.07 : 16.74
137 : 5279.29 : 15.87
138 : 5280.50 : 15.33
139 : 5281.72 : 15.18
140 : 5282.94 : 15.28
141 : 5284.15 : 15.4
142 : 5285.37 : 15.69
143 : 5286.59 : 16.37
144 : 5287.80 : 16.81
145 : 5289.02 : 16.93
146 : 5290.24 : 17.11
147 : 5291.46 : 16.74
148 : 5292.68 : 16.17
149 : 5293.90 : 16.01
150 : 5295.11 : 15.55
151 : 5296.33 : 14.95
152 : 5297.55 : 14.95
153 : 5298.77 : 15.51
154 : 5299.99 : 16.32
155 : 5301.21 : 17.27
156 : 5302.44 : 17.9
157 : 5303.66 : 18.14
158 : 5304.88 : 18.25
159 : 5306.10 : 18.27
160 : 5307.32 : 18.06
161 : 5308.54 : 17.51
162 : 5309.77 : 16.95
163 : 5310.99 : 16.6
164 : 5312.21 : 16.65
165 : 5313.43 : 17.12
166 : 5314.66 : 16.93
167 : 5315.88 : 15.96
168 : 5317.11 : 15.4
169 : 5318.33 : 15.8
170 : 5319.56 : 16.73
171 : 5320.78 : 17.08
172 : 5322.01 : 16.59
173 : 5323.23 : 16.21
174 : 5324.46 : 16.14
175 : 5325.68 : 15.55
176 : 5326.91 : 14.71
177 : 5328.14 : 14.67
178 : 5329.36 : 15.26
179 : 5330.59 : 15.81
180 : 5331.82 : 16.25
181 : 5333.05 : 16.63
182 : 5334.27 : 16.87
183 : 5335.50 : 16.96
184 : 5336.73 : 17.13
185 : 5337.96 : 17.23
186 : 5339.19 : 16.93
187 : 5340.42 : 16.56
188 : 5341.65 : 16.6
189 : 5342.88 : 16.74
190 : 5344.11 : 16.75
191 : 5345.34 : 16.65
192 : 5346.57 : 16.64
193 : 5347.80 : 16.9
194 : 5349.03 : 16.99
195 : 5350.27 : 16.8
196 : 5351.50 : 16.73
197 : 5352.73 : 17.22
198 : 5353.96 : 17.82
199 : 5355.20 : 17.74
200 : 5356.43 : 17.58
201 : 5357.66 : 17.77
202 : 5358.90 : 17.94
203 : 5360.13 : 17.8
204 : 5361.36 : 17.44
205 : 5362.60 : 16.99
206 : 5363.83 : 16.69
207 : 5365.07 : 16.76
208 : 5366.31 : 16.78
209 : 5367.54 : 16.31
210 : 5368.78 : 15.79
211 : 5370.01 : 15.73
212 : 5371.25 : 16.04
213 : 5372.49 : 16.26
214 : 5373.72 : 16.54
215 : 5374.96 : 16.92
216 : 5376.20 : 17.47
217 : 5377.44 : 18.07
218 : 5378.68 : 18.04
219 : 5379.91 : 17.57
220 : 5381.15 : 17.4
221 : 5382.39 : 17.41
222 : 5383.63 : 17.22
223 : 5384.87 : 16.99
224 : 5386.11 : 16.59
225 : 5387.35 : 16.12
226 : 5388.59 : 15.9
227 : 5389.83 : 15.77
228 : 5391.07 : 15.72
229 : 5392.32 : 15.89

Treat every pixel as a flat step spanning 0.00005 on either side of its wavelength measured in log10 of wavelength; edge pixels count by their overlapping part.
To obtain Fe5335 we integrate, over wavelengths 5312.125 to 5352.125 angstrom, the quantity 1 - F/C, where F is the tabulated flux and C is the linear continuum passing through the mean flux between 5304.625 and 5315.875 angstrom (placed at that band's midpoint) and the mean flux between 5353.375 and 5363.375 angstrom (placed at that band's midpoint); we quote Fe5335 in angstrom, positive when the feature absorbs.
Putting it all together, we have 2.3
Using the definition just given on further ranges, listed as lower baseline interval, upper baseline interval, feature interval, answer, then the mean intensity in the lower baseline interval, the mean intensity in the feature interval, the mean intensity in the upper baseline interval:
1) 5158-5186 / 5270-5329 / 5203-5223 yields -0.4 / 13.4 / 14.6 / 16.2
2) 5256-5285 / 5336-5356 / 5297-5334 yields -0.7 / 15.1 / 16.5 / 17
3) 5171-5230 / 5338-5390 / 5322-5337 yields 0.3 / 14.3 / 16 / 16.9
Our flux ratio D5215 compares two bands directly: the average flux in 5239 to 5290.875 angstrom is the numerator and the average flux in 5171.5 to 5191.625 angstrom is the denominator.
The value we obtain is 1.16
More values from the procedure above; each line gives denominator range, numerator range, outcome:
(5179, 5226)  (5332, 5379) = 1.18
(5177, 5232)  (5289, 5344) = 1.14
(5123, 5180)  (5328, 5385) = 1.20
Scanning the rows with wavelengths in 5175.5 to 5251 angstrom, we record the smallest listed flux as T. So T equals 12.59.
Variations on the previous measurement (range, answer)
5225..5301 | 13.15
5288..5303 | 14.95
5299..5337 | 14.67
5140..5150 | 13.35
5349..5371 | 15.73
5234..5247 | 15.15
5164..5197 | 11.33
